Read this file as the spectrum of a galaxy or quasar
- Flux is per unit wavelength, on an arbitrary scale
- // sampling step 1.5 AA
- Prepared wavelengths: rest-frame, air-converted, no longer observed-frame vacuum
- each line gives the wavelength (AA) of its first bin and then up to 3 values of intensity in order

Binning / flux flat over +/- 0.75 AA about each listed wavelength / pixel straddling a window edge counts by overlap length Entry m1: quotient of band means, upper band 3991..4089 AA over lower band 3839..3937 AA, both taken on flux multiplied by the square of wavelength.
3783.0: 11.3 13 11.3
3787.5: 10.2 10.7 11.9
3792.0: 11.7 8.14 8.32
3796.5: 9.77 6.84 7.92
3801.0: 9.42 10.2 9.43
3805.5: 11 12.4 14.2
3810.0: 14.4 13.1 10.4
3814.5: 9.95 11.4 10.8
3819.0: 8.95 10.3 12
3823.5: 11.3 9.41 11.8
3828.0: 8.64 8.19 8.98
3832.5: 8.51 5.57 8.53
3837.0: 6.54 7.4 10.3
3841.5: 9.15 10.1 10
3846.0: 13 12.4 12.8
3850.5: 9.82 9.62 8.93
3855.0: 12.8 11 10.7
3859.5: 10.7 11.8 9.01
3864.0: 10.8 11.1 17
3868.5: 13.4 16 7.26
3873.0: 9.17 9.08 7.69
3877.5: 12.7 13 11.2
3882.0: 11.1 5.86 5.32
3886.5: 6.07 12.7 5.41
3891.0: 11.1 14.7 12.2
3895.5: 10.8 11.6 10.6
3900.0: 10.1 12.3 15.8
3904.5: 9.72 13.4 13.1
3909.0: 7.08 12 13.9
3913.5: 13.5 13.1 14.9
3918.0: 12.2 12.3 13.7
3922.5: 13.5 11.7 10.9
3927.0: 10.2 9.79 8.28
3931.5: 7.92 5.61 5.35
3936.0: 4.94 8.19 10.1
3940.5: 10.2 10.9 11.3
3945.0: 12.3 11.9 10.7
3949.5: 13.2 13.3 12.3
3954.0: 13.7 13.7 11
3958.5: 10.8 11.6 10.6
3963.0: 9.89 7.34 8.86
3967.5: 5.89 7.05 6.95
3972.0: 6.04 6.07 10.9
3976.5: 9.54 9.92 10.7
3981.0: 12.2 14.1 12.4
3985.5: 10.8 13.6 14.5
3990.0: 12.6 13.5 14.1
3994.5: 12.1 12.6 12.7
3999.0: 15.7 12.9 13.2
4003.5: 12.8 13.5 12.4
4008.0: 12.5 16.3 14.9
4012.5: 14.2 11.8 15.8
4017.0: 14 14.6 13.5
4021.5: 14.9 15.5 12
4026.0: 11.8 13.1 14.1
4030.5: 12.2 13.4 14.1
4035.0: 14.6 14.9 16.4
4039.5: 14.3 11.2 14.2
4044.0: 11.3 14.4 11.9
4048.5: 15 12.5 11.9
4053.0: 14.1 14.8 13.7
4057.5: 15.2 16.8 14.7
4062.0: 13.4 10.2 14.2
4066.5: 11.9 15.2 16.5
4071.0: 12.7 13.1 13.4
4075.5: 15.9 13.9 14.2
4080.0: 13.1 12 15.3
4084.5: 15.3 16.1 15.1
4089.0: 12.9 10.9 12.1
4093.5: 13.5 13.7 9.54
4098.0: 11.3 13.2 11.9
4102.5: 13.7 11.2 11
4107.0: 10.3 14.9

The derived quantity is 1.38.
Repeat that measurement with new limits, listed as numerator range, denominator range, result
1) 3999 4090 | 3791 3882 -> 1.47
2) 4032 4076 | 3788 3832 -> 1.51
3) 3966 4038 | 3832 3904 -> 1.28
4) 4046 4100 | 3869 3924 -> 1.32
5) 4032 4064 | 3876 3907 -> 1.39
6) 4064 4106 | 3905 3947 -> 1.34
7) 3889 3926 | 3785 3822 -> 1.20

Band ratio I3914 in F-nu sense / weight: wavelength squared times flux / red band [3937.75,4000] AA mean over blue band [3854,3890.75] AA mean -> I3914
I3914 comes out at 1.1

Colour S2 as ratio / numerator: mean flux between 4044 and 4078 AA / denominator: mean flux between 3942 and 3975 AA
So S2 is 1.35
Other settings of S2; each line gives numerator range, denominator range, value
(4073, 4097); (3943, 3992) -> 1.25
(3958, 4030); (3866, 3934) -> 1.09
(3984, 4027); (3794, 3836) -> 1.34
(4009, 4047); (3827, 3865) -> 1.41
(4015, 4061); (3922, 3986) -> 1.38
